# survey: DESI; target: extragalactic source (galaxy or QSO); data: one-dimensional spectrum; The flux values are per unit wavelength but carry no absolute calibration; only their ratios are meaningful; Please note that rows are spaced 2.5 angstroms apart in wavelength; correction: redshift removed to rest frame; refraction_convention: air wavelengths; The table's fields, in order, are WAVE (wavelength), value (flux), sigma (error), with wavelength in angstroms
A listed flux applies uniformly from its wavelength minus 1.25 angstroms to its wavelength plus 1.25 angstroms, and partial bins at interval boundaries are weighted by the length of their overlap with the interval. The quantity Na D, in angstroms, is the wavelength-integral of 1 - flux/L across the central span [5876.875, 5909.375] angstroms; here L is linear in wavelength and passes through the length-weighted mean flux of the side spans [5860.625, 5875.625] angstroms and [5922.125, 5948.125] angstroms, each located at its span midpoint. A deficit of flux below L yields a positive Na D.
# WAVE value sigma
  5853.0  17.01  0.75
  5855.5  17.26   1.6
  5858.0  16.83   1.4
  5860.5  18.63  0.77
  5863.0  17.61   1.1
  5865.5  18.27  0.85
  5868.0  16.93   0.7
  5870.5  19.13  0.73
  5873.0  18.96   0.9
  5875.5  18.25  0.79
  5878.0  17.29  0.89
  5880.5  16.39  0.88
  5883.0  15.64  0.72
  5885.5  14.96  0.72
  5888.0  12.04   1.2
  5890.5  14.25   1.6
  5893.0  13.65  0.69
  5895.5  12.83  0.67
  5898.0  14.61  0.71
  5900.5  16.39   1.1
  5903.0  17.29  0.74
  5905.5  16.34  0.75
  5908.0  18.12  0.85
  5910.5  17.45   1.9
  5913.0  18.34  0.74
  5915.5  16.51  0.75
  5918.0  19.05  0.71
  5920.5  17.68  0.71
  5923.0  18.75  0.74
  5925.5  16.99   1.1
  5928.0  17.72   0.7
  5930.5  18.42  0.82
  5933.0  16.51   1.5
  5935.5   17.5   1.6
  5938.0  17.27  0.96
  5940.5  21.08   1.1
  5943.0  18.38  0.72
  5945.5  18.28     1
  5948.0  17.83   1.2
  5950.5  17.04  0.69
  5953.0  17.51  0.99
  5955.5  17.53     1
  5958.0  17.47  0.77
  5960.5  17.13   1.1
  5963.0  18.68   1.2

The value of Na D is 5.0 angstroms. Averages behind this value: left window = 18.2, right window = 18.1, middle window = 15.4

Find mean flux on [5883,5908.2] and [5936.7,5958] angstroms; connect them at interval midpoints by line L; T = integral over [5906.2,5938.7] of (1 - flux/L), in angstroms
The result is -2.3 angstroms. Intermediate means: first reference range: 14.9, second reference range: 18.1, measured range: 17.7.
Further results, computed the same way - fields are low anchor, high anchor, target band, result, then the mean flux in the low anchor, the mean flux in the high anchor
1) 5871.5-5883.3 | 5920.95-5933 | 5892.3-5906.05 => 1.9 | 17.5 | 17.8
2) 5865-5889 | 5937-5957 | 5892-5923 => 1.3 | 16.8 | 18.1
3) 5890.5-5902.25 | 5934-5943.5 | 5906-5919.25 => -1.5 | 14.5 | 18.5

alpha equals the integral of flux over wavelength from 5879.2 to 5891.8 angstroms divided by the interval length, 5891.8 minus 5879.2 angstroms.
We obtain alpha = 14.7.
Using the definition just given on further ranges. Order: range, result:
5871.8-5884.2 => 17.3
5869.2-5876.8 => 18.8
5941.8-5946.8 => 18.3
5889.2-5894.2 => 13.9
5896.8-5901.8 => 15.5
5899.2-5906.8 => 16.7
